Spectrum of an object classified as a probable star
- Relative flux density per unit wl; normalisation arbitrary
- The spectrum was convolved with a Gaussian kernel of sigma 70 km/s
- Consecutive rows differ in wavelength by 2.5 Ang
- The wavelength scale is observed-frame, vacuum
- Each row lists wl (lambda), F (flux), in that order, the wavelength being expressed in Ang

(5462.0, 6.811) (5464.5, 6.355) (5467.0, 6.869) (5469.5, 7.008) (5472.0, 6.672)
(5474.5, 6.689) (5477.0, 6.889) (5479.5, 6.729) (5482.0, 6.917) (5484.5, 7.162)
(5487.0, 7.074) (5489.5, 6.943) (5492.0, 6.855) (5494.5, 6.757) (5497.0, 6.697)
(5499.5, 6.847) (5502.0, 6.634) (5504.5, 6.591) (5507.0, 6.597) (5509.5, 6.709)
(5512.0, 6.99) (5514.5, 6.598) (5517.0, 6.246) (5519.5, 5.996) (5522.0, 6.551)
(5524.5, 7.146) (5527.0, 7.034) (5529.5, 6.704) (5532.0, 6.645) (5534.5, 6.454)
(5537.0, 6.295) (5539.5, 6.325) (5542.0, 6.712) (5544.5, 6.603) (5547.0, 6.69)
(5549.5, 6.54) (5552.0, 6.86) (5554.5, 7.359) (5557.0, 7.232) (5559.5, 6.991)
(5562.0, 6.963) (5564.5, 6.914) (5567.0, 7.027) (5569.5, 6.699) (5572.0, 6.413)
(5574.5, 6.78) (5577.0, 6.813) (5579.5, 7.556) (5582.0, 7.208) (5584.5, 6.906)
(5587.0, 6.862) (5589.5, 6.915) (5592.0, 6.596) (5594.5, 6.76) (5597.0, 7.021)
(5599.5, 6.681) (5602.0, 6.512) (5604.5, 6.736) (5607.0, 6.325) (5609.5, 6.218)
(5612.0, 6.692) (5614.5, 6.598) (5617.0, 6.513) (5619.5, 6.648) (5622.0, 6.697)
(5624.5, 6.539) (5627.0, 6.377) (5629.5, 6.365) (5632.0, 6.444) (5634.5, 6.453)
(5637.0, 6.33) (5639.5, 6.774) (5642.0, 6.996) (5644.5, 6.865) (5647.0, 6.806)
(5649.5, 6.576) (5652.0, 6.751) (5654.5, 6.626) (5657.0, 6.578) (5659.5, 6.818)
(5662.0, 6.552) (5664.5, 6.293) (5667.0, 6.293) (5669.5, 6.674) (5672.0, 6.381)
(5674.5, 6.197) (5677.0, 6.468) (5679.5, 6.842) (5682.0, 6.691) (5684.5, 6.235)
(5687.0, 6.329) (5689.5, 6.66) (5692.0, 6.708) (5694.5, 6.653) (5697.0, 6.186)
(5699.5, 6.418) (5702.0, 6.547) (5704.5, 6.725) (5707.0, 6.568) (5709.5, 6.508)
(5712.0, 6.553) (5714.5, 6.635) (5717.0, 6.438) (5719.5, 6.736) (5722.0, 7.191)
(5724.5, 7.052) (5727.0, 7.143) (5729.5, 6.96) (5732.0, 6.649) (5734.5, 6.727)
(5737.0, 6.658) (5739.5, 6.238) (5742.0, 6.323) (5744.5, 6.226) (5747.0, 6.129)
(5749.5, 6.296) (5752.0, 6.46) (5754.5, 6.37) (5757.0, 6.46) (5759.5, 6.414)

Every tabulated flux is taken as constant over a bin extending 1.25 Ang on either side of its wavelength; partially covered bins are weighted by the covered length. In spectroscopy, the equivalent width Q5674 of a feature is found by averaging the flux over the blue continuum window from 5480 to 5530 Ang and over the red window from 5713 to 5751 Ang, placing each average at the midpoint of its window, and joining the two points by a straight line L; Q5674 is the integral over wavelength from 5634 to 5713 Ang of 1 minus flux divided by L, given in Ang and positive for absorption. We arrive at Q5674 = 1.10 Ang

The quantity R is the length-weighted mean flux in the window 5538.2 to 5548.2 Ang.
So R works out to 6.58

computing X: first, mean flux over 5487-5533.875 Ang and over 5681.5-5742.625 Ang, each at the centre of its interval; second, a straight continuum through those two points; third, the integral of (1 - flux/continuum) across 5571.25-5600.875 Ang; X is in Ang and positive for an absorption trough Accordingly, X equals -0.9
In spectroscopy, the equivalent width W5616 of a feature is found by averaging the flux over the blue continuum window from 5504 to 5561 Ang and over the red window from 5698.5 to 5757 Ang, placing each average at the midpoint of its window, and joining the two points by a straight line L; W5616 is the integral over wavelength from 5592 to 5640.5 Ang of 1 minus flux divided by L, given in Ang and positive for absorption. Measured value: 0.6 Ang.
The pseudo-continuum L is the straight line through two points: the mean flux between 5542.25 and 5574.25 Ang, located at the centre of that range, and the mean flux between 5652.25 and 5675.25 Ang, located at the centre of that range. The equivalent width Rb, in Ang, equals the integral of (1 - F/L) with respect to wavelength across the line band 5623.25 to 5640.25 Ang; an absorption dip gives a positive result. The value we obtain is 0.4 Ang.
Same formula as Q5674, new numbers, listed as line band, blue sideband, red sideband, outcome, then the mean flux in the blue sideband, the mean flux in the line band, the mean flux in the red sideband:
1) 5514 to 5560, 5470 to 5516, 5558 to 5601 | 1.1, 6.8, 6.68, 6.89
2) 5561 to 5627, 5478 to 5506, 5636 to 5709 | -0.6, 6.84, 6.75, 6.57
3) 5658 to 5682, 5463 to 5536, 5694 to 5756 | 0.4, 6.74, 6.51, 6.57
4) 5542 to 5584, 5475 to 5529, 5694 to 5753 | -1.2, 6.76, 6.91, 6.58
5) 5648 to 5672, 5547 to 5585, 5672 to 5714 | 0.2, 6.94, 6.57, 6.52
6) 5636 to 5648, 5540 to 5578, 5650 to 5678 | -0.3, 6.83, 6.76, 6.51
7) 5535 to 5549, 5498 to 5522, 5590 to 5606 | 0.2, 6.58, 6.52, 6.72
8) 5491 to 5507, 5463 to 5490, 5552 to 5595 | 0.3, 6.84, 6.72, 6.94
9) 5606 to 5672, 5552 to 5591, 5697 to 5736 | 2.7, 6.97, 6.57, 6.71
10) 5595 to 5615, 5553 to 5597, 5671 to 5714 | 0.7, 6.94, 6.6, 6.51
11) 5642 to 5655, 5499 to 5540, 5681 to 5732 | -0.2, 6.61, 6.76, 6.65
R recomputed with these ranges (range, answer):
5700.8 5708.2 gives 6.61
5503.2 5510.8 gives 6.63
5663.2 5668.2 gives 6.3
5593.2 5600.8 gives 6.82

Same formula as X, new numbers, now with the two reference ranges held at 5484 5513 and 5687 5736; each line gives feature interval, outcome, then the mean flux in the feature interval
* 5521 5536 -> 0.09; 6.75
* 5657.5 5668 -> 0.33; 6.5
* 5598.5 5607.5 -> 0.22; 6.58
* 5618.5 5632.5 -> 0.46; 6.51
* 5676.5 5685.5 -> 0.16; 6.58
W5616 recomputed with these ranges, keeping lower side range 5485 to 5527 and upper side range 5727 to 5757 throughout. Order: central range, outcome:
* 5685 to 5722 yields -0.2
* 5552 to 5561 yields -0.6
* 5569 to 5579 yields -0.1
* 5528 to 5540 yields 0.3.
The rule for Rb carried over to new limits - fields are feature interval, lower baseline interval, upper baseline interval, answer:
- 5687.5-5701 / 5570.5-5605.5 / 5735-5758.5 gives 0.0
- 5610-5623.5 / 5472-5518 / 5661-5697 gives 0.0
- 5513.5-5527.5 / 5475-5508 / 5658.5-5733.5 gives 0.5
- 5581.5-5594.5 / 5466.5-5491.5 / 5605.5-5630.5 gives -0.6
